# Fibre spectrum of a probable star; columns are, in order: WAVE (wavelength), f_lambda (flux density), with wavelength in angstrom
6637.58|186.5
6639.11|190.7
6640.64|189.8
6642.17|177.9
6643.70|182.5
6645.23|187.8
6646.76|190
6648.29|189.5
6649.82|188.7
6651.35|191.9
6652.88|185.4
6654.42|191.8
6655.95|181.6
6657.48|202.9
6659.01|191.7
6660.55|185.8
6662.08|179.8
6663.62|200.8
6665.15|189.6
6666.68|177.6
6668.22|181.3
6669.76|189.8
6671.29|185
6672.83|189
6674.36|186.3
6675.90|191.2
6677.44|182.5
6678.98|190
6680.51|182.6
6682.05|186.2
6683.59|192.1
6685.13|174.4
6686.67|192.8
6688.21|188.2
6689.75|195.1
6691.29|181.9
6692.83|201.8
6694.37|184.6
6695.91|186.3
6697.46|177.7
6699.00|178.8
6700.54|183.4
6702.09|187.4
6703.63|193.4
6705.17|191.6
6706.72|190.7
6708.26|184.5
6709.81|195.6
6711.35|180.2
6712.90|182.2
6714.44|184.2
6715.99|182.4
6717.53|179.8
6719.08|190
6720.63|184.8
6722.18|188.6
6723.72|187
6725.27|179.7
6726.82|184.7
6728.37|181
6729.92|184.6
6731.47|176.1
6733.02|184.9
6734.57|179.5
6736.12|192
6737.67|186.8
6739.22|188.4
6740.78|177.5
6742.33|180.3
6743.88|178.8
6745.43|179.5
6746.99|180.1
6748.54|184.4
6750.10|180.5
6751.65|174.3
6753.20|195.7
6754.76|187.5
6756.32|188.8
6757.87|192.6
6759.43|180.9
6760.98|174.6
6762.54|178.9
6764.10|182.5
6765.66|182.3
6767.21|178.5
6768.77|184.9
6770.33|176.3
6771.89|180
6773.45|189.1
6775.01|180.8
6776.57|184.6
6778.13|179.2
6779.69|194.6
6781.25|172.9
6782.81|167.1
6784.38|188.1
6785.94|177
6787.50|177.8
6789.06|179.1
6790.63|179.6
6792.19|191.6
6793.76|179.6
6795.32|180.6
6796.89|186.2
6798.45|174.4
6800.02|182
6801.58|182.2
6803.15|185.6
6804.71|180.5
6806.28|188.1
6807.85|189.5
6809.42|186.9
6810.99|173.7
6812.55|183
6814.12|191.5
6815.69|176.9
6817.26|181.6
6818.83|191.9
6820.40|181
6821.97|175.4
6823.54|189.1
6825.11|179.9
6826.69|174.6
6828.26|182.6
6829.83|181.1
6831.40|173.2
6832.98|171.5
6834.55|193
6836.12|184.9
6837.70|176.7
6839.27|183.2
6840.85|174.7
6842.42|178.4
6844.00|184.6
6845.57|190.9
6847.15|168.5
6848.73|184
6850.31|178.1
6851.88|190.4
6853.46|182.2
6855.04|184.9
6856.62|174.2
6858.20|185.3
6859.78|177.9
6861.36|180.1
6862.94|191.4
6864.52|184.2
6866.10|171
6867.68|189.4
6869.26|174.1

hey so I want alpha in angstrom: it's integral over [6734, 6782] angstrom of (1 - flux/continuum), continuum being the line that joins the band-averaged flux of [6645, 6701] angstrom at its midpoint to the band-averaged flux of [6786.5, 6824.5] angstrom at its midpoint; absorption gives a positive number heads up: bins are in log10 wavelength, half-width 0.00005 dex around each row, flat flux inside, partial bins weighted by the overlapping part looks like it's 0.4 angstrom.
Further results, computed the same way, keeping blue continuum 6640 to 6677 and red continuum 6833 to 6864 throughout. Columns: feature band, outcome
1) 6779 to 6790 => 0.3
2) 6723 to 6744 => 0.3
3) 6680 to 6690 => 0.0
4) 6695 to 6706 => 0.1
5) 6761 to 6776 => 0.3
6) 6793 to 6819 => 0.0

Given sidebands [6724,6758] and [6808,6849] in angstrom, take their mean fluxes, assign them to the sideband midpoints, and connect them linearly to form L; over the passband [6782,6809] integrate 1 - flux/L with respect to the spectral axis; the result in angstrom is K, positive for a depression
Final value 0.1 angstrom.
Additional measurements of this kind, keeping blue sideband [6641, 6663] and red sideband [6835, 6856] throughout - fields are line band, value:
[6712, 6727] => 0.11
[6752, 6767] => 0.01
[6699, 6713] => -0.10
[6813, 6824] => -0.07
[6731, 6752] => 0.35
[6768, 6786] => 0.24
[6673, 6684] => -0.02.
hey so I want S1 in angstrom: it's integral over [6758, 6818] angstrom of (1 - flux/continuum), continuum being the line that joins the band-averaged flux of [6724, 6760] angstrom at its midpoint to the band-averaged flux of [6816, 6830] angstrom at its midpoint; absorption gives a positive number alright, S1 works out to 0.2 angstrom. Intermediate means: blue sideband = 183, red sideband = 182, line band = 182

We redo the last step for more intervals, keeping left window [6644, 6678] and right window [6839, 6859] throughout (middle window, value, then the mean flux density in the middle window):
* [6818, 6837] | 0.1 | 181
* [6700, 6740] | 0.1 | 186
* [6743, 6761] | 0.1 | 184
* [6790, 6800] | 0.1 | 182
